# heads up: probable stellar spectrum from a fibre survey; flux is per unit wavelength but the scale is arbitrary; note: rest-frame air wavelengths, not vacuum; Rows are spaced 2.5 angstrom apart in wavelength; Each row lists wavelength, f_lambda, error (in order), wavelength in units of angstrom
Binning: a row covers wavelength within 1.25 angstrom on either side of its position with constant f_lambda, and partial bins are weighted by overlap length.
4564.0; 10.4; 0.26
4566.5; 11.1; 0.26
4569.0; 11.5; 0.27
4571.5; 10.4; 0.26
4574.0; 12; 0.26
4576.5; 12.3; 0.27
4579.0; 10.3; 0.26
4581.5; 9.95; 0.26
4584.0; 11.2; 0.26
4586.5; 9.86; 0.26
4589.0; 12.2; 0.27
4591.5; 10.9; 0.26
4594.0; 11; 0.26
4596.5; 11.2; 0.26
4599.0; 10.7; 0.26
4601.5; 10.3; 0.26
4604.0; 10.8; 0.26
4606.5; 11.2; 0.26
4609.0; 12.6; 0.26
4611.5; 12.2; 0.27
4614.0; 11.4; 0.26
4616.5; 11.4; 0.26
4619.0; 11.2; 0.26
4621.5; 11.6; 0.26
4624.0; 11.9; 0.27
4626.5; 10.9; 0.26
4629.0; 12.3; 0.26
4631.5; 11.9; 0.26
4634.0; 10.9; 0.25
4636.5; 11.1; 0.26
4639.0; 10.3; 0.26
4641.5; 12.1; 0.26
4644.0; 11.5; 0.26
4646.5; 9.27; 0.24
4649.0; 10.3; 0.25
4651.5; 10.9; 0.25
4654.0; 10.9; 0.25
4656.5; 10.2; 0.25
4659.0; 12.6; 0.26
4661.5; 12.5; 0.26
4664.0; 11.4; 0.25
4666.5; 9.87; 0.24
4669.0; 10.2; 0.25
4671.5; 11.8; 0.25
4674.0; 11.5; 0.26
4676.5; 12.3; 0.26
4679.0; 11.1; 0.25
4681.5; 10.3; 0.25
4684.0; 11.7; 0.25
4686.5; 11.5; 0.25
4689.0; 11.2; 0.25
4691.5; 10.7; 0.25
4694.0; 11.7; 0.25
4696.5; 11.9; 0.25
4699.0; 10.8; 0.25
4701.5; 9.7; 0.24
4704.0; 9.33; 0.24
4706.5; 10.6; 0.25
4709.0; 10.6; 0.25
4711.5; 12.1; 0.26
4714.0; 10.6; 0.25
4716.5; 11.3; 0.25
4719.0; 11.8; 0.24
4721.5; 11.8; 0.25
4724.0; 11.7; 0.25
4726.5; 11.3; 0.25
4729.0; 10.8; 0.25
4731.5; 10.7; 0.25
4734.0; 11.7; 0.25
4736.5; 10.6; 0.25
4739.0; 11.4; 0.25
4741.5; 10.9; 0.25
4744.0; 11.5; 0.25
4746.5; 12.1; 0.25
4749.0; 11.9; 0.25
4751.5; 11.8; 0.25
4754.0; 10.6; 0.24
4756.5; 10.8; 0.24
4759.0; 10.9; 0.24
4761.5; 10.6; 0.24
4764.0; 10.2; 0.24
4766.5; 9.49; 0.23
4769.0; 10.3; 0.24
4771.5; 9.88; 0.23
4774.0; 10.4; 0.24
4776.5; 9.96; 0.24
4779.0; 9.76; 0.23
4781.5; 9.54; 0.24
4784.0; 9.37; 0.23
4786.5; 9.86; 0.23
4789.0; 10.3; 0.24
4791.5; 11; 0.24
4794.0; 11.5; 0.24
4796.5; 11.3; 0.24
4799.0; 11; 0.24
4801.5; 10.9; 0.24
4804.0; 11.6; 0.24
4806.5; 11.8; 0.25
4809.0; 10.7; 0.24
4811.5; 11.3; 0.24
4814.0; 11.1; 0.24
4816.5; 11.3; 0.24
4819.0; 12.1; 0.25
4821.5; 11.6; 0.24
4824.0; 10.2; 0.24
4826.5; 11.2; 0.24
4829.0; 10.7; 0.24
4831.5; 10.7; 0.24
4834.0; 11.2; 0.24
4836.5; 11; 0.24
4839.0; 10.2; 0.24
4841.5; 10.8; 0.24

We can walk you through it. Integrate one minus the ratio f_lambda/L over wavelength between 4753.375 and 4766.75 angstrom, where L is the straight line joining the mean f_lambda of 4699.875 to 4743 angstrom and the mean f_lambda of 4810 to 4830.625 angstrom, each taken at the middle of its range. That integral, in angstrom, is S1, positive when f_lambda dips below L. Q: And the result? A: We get 0.7 angstrom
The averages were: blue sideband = 11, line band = 10.5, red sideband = 11.2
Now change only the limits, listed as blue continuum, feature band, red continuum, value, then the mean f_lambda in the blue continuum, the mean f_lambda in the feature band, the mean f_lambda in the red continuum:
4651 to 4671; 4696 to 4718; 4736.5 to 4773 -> 0.49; 11.1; 10.7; 10.9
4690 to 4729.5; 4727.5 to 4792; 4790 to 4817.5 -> 2.96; 11.1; 10.6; 11.2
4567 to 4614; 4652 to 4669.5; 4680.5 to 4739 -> -0.03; 11.2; 11.1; 11.1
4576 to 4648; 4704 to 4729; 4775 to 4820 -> -0.52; 11.2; 11.2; 10.8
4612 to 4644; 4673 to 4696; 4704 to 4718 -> -0.58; 11.4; 11.3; 10.9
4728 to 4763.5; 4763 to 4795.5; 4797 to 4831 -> 3.02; 11.1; 10.1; 11.2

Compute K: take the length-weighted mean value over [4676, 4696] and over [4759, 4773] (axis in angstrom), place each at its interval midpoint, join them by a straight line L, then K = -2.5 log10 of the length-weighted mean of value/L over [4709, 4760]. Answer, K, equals -0.068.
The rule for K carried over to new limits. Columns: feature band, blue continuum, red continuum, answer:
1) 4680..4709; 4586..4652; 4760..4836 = 0.01 mag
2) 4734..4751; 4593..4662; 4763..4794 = -0.11 mag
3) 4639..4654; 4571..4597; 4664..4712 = 0.02 mag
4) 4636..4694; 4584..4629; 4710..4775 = 0.01 mag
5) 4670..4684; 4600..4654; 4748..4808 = -0.04 mag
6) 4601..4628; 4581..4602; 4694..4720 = -0.06 mag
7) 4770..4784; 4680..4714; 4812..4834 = 0.12 mag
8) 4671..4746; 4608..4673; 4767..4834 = -0.01 mag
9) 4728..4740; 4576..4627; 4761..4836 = -0.02 mag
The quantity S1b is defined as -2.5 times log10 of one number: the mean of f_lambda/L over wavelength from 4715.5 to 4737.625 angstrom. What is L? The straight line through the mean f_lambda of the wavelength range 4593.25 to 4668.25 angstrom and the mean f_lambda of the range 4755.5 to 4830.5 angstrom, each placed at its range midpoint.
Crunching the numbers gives -0.04 mag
